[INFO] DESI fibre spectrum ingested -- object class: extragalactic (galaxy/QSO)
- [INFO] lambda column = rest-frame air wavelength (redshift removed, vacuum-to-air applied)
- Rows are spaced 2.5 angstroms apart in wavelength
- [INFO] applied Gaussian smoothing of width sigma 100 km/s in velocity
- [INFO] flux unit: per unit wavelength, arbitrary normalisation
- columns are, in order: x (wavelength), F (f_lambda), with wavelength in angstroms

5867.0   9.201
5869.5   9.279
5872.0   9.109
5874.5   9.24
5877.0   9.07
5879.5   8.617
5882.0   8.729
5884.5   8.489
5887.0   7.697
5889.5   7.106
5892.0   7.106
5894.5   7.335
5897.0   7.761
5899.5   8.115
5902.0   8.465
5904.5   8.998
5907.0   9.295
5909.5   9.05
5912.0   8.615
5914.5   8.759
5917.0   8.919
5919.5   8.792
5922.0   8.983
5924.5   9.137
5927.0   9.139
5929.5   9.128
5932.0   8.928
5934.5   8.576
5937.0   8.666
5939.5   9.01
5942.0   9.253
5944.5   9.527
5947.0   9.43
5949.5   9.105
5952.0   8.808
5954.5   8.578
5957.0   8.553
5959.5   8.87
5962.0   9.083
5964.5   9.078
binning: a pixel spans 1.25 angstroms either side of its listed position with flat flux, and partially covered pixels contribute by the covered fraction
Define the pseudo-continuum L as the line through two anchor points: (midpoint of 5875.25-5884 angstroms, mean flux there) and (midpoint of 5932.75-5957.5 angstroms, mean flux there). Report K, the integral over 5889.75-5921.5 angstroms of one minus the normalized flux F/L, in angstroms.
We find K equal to 1.7 angstroms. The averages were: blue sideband 8.8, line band 8.41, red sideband 8.96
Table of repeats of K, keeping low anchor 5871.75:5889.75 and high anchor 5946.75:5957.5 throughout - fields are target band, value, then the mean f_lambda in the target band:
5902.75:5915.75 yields -0.37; 8.93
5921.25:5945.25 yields -0.66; 9.03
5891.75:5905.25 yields 1.01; 7.99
